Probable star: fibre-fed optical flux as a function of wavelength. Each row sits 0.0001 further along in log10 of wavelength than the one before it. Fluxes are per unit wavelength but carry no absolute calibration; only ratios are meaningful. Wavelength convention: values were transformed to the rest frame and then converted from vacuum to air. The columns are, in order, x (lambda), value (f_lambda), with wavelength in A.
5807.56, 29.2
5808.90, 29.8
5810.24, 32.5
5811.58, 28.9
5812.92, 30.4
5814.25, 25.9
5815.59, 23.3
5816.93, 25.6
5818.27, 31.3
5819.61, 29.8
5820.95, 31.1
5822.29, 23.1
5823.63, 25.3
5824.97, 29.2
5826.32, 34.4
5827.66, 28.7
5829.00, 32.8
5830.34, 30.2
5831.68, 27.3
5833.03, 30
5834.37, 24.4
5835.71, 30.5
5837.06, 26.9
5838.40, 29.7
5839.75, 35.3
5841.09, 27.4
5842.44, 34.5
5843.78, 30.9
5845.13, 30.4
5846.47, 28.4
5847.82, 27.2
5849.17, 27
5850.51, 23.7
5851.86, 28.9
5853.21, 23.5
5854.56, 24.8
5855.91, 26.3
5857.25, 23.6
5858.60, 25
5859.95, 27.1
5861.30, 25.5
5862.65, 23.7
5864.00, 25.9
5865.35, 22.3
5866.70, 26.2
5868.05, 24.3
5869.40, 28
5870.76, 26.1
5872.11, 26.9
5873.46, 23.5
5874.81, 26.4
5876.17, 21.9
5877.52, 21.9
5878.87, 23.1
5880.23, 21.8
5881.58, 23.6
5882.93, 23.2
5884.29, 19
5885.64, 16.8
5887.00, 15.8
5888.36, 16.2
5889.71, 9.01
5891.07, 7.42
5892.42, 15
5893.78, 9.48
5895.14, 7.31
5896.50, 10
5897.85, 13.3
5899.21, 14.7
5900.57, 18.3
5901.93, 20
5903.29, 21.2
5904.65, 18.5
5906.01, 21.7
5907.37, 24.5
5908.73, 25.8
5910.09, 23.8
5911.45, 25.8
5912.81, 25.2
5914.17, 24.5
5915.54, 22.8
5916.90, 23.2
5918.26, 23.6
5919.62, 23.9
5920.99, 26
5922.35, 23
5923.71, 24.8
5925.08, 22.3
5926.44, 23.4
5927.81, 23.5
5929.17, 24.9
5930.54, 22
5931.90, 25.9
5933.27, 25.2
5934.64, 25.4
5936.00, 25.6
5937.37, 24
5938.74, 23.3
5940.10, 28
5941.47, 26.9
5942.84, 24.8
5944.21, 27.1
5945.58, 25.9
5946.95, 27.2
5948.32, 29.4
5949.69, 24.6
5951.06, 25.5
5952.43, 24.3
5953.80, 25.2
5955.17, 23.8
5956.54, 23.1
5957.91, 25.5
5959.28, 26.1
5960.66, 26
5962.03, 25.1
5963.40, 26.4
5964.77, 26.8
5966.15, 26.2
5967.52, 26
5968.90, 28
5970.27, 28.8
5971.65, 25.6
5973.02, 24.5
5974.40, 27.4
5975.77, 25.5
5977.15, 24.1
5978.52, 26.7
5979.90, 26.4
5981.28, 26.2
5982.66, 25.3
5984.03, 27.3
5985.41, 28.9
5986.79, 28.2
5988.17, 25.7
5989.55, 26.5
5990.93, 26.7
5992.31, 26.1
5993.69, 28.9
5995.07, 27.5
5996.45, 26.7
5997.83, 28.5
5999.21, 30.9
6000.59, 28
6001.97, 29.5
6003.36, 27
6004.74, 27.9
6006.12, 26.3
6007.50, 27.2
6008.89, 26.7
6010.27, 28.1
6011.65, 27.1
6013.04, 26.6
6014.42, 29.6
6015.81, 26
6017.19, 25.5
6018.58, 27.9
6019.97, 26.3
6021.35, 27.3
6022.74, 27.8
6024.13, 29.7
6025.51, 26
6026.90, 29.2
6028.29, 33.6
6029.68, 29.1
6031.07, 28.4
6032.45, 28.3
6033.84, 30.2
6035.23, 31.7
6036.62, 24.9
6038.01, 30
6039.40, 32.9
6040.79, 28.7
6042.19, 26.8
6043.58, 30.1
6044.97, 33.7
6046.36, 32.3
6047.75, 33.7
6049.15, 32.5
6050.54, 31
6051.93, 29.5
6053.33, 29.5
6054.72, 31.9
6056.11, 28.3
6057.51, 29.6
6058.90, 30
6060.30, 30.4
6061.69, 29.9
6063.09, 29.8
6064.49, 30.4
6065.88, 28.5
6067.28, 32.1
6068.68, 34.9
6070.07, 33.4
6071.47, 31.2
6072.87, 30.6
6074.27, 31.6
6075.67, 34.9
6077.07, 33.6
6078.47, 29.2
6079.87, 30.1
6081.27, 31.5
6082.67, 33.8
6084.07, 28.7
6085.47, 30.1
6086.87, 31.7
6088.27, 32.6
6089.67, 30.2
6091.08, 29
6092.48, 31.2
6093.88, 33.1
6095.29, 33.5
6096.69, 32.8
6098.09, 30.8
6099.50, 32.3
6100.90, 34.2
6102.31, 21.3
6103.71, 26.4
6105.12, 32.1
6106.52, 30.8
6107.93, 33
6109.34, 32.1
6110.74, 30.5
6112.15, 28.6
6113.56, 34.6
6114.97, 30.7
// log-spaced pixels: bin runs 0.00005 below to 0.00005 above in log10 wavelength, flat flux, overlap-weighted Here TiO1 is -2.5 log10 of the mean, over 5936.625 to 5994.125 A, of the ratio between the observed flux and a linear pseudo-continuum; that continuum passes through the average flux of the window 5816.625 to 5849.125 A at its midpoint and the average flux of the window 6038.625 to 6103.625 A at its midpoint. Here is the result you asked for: 0.16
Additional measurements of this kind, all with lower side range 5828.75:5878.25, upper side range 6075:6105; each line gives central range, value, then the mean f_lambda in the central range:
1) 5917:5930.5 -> 0.18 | 23.8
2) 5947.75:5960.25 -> 0.14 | 25.3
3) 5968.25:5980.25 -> 0.11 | 26.3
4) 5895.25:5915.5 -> 0.35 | 20.2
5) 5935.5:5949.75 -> 0.09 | 26.1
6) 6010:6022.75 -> 0.10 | 27.2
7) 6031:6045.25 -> 0.02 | 29.5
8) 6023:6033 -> 0.03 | 29.2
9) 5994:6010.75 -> 0.06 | 27.9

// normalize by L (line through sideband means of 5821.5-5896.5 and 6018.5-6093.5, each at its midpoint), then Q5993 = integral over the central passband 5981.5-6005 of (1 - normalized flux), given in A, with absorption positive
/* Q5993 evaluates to 0.74 A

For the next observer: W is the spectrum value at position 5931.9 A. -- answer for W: 25.9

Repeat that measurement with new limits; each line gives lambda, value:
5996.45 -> 26.7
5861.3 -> 25.5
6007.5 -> 27.2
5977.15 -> 24.1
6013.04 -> 26.6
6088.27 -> 32.6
